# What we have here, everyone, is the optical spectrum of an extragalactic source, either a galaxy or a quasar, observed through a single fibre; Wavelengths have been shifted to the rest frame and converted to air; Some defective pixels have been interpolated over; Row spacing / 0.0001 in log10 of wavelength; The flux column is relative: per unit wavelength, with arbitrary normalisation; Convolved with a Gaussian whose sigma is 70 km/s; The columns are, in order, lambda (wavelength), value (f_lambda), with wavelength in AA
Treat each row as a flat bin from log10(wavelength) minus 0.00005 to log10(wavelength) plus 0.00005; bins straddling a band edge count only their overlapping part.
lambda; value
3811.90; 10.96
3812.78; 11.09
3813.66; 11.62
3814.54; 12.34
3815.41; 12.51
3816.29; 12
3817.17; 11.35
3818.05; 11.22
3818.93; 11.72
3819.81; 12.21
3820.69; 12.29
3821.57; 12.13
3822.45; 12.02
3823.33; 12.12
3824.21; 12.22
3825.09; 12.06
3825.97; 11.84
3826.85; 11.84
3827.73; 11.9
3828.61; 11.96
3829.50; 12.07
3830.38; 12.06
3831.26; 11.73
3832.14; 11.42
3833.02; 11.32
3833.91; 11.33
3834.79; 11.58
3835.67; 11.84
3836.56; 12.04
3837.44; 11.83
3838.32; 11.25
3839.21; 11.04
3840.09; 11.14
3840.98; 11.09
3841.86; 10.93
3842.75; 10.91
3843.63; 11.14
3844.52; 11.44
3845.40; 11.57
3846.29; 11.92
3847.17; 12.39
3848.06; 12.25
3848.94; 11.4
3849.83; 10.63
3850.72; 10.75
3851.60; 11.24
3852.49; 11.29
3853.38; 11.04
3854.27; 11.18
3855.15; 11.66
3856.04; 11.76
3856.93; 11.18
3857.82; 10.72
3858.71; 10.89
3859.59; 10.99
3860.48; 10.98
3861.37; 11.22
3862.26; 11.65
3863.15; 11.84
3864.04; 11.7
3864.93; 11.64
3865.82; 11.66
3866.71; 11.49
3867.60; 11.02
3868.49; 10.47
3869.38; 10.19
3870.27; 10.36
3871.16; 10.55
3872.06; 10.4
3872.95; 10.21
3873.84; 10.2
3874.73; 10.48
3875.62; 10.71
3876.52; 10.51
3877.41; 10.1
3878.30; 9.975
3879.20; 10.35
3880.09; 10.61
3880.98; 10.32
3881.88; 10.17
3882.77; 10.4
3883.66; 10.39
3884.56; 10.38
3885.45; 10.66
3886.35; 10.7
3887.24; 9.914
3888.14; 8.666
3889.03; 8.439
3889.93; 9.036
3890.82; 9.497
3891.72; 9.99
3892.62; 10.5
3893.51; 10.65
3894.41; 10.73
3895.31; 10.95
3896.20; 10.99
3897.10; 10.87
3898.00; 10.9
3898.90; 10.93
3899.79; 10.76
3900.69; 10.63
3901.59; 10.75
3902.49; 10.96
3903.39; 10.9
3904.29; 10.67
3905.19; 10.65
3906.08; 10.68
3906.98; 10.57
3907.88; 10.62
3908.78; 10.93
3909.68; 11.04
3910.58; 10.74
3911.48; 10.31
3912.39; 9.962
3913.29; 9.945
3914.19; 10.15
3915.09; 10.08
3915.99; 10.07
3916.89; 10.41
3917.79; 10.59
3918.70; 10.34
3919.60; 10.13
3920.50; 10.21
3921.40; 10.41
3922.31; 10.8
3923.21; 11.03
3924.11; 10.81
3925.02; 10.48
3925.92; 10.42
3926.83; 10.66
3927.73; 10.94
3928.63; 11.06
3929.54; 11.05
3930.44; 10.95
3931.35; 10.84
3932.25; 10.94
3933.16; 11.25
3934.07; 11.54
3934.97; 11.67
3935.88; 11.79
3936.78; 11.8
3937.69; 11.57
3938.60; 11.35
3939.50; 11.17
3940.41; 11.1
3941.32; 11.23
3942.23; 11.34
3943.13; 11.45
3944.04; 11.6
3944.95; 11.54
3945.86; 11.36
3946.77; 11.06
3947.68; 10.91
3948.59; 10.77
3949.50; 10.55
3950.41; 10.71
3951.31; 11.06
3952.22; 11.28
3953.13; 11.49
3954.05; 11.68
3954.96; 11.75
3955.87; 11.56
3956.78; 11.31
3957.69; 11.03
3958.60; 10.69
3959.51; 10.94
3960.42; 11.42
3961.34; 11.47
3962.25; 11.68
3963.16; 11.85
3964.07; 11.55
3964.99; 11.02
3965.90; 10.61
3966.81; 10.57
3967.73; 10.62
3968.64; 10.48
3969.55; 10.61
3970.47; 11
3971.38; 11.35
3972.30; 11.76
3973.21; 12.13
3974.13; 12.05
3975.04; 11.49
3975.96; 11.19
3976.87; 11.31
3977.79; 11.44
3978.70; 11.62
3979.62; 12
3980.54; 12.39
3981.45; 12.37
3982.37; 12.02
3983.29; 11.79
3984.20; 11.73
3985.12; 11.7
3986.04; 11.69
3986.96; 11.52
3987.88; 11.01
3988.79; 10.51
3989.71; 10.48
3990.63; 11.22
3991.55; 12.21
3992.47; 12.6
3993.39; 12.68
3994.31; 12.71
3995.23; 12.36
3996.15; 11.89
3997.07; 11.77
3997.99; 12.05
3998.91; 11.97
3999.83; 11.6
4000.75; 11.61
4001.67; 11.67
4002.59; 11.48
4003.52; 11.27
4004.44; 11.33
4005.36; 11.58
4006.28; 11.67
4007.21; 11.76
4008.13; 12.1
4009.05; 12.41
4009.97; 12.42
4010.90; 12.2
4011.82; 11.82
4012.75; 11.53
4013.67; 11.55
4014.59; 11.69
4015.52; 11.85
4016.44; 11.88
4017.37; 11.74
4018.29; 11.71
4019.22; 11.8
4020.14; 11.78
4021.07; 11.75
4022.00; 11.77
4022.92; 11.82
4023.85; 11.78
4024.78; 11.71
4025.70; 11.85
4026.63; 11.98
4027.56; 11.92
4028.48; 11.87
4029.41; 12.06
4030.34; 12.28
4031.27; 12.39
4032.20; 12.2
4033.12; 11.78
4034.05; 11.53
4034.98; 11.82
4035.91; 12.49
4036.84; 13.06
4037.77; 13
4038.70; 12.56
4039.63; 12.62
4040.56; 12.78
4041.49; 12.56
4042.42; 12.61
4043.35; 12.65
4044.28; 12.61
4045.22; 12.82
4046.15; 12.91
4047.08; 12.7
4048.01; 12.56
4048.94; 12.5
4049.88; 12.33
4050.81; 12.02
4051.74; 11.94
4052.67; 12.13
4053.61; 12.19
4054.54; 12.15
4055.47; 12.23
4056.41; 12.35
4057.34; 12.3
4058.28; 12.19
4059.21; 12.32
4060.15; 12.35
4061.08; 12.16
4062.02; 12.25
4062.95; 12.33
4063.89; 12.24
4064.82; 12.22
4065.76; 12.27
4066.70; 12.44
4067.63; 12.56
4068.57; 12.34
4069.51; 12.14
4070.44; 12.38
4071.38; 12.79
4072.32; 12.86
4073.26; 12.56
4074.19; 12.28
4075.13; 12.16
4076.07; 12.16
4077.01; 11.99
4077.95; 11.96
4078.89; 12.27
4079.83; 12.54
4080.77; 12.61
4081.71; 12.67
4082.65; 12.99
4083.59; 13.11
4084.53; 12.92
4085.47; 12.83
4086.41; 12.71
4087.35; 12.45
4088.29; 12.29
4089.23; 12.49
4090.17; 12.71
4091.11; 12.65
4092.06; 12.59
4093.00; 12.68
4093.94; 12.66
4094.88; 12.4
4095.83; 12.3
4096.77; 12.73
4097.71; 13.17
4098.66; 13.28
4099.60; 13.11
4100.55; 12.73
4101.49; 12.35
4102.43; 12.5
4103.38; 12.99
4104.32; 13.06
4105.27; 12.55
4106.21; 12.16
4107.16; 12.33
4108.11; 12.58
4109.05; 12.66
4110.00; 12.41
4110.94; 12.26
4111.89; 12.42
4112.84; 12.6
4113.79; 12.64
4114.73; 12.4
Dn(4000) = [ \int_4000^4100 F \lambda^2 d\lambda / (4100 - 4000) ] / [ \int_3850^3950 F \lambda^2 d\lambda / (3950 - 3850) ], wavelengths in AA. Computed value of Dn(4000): 1.23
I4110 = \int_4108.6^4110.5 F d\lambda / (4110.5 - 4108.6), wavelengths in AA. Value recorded 12.5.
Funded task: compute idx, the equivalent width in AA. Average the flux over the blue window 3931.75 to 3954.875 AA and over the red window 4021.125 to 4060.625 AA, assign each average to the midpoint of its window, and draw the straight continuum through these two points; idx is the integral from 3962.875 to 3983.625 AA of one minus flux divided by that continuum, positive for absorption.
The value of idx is 0.3 AA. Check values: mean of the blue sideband 11.3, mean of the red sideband 12.3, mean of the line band 11.4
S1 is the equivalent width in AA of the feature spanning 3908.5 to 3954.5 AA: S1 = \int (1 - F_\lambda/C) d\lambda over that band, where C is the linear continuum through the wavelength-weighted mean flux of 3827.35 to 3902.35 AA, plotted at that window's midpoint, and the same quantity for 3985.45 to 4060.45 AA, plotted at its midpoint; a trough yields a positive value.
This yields 1.9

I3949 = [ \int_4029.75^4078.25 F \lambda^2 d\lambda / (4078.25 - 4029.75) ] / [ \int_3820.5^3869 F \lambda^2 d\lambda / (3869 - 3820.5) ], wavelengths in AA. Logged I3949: 1.20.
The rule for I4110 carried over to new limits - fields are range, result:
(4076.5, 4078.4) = 12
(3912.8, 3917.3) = 10.1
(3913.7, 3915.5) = 10.1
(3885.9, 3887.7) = 10.3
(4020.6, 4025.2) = 11.7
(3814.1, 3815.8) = 12.5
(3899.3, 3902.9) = 10.8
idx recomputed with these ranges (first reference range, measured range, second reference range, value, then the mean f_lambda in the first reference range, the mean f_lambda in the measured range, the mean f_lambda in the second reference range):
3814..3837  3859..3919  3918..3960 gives 4.7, 11.9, 10.5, 11.1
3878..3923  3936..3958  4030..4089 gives -0.6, 10.4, 11.3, 12.4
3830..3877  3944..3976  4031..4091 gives 1.7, 11.2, 11.2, 12.4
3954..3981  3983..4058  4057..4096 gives -0.8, 11.4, 12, 12.5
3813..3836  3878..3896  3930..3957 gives 2.2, 11.9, 10.1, 11.3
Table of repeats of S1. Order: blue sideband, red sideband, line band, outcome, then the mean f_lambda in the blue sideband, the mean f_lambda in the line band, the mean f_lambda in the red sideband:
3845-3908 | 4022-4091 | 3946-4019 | 1.0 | 10.8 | 11.5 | 12.4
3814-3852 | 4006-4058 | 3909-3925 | 2.0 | 11.7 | 10.4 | 12.2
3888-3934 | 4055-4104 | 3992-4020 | -0.6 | 10.5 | 11.9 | 12.5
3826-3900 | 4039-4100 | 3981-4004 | 0.3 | 11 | 11.8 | 12.5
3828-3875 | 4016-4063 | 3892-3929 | 3.1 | 11.3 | 10.6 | 12.2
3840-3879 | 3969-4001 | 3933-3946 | 0.0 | 11.1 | 11.5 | 11.7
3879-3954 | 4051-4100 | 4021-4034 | 0.0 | 10.7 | 11.9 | 12.5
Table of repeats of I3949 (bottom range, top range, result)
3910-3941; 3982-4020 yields 1.13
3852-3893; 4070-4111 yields 1.32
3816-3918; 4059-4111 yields 1.28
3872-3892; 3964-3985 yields 1.19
